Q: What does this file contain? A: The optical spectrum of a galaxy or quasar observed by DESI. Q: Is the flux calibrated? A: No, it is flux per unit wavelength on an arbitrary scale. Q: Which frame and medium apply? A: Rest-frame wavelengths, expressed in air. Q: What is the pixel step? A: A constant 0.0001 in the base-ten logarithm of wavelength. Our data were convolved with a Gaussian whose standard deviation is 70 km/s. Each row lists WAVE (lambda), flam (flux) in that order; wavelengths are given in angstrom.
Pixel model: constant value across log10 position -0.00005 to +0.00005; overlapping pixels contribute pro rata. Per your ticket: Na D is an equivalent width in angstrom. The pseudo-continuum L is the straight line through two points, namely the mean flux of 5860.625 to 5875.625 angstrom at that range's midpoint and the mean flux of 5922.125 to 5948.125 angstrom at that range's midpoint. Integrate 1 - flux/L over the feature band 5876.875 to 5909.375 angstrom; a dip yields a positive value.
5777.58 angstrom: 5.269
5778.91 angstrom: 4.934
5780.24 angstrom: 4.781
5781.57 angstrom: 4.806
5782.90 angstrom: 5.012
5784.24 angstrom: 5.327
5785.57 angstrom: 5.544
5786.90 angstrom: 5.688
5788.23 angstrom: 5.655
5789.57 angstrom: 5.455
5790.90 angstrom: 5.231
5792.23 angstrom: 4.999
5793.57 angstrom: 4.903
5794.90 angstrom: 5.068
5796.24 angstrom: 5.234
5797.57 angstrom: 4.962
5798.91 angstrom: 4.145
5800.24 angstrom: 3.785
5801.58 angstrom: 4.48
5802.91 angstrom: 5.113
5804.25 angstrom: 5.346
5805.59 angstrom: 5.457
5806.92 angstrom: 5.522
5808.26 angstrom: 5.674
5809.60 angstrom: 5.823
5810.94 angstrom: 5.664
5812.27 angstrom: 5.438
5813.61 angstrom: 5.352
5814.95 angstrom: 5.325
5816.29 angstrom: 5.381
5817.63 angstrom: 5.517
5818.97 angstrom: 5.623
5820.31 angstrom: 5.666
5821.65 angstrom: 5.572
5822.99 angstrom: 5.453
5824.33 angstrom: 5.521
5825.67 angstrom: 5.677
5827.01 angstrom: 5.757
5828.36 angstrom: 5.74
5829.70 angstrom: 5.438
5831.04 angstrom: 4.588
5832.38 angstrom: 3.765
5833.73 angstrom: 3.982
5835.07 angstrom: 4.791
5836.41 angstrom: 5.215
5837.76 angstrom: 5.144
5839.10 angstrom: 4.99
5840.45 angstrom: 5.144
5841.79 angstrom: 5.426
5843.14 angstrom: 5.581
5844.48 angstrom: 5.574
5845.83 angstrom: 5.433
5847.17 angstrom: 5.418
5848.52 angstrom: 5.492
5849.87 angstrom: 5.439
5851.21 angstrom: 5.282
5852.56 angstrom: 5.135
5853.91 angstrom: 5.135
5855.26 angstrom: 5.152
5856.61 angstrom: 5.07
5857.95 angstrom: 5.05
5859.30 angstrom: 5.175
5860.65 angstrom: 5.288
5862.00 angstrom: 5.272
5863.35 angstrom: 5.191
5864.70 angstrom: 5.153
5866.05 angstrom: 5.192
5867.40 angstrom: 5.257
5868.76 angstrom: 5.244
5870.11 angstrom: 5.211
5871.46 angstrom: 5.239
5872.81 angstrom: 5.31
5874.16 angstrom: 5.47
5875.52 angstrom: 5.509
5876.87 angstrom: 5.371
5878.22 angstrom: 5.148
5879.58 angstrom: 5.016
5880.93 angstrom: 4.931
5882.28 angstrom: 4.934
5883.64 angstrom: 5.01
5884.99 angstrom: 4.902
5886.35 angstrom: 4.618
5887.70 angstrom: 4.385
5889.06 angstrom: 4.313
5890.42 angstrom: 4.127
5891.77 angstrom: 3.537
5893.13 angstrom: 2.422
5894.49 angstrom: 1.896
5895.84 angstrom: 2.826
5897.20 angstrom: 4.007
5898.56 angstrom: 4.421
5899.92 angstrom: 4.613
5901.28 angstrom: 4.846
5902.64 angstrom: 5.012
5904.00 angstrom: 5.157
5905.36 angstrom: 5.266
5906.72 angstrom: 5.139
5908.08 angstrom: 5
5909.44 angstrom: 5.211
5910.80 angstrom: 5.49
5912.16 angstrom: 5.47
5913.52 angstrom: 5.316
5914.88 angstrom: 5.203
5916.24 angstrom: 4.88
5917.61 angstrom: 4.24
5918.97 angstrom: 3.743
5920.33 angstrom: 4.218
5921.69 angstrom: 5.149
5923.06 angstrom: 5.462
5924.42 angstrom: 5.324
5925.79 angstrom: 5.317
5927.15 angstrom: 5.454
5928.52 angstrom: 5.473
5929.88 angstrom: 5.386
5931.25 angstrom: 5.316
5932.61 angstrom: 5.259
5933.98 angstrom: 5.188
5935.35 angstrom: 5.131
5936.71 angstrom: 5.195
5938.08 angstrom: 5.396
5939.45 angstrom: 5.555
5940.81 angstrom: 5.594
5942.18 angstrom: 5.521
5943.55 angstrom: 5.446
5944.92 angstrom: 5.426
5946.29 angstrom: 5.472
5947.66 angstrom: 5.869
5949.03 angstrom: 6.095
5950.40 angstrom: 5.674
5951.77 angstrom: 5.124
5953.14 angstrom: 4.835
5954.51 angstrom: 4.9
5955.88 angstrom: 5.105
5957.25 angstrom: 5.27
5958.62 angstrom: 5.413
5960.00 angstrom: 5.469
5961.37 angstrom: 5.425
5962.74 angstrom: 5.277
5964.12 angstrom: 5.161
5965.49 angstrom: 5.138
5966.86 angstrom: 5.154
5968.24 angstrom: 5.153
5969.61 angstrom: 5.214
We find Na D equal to 5.3 angstrom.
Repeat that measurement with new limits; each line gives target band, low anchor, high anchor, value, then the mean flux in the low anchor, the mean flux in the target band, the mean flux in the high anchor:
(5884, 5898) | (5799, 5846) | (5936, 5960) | 4.2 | 5.24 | 3.74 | 5.41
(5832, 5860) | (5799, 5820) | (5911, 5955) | 0.7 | 5.28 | 5.13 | 5.24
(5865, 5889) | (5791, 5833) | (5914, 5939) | 0.3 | 5.23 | 5.08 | 5.08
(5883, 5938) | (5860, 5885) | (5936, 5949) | 6.7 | 5.2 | 4.73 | 5.53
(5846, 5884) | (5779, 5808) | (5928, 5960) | 0.0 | 5.08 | 5.22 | 5.38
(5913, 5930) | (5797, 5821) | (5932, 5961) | 1.1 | 5.24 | 5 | 5.38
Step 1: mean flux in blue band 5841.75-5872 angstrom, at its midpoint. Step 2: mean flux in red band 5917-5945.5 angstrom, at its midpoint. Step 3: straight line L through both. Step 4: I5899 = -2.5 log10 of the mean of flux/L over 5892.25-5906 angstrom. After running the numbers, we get 0.28 mag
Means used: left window 5.28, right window 5.18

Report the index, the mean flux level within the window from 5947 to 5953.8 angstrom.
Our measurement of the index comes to 5.52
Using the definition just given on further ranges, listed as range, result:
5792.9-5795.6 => 4.98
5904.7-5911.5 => 5.22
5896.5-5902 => 4.46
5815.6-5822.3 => 5.55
